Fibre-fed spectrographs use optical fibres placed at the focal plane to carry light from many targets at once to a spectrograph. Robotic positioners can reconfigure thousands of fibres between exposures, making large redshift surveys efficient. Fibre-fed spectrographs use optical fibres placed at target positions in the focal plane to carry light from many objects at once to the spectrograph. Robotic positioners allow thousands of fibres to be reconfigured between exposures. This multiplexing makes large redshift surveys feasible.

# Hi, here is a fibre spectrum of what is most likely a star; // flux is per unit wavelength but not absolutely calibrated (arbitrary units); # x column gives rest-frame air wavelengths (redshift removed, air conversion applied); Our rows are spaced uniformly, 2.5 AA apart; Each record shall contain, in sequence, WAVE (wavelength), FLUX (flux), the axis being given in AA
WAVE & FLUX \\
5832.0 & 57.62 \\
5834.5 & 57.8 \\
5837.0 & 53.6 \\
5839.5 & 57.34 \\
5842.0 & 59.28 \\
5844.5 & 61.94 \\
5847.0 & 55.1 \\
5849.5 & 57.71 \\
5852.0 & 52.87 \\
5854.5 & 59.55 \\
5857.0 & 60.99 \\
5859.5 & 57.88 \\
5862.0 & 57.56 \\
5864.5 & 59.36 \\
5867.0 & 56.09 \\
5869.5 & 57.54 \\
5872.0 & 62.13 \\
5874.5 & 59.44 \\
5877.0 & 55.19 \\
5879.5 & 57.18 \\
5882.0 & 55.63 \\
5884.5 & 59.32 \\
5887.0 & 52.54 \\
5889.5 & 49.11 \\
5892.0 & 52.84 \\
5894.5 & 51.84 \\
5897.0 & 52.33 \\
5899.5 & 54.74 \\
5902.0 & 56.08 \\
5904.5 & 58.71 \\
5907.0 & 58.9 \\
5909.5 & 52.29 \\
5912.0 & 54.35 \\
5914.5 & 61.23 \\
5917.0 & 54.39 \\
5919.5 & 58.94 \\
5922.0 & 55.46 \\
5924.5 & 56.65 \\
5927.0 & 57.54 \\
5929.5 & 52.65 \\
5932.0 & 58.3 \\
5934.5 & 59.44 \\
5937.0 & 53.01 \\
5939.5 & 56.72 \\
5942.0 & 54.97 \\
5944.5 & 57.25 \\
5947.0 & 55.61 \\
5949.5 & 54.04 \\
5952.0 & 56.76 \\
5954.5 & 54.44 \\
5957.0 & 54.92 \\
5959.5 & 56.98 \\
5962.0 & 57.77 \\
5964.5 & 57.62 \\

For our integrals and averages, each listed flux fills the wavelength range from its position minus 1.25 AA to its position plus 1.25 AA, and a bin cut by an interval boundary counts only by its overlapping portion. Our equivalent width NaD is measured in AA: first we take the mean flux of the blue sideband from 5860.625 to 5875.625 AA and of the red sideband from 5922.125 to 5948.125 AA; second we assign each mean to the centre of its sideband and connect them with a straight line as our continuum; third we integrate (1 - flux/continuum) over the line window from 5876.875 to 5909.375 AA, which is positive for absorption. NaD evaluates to 1.6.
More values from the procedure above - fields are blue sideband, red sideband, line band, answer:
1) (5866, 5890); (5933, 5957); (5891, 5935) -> 0.2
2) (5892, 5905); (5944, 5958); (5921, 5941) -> -0.4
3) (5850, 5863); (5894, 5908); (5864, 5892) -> 0.1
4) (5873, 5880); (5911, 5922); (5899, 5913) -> 0.3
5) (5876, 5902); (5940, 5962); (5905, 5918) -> -0.4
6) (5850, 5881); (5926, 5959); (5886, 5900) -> 1.2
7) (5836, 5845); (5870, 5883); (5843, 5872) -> -0.1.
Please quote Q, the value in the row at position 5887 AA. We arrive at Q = 52.54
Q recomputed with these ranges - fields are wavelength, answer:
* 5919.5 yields 58.94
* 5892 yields 52.84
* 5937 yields 53.01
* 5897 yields 52.33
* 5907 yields 58.9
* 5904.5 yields 58.71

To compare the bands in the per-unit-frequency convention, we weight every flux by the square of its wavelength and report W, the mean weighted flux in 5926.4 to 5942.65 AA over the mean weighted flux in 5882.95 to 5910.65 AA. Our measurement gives 1.04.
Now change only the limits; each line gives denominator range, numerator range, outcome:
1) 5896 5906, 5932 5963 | 1.02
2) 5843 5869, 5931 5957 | 1.00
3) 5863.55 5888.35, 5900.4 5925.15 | 1.00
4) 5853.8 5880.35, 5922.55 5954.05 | 0.98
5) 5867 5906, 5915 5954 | 1.03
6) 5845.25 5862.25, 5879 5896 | 0.95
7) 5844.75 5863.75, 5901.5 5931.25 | 1.00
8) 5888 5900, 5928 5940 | 1.09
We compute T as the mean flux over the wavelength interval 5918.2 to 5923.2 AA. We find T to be 57.2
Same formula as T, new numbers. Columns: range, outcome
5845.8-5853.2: 55.2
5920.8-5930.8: 55.6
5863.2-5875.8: 58.9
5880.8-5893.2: 53.9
